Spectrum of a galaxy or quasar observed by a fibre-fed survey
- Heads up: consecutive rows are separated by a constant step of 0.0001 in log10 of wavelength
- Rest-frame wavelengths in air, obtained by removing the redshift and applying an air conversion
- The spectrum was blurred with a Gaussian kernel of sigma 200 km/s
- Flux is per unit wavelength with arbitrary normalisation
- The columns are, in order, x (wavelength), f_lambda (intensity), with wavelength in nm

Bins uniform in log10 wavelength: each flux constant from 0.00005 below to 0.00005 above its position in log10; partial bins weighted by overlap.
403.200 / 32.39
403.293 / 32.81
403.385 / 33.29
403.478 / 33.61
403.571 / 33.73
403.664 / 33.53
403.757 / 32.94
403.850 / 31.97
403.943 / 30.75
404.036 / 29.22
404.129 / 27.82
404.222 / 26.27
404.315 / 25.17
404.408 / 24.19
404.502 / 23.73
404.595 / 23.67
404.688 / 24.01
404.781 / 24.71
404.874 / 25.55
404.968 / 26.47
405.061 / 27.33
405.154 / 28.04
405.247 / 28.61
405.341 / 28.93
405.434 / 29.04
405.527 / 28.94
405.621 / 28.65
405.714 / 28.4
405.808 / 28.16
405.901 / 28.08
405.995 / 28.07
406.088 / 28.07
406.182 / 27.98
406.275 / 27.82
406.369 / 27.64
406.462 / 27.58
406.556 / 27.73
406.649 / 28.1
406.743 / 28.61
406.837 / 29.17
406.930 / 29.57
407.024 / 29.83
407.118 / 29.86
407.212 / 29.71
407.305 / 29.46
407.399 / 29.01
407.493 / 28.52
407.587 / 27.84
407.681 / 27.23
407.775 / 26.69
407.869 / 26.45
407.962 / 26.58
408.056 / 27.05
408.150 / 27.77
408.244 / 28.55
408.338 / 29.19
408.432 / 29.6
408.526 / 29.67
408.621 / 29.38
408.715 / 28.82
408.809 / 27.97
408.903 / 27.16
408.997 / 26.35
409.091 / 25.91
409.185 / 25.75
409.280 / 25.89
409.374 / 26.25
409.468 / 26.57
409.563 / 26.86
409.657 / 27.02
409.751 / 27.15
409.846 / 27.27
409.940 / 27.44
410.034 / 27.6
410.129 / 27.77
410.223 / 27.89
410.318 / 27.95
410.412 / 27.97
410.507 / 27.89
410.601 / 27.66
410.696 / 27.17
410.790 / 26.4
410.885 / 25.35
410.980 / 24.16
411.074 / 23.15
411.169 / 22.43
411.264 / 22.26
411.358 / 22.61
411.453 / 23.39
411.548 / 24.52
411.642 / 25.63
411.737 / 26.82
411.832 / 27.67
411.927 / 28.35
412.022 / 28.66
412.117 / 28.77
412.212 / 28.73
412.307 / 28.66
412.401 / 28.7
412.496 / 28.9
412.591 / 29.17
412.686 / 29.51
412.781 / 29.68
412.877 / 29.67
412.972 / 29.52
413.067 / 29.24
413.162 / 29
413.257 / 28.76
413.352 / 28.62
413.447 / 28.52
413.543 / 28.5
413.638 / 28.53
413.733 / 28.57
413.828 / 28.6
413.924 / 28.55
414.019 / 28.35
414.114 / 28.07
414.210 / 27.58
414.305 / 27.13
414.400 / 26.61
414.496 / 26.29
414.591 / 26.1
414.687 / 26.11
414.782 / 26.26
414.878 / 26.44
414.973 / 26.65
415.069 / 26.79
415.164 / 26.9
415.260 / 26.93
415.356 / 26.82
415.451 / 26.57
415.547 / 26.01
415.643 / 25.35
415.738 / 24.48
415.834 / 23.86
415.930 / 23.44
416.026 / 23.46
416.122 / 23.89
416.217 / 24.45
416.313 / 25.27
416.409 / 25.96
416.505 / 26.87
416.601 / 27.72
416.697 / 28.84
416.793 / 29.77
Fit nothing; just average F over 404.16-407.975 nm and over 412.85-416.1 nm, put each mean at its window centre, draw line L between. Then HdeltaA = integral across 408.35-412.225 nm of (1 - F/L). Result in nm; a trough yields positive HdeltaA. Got 0.08 nm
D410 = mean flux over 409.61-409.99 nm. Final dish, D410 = 27.3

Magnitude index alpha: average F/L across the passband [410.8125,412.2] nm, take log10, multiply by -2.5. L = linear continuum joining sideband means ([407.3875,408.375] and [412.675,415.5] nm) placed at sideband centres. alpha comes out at 0.10 mag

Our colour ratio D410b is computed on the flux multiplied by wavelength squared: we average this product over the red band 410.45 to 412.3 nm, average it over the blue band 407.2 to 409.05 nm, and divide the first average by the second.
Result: 0.94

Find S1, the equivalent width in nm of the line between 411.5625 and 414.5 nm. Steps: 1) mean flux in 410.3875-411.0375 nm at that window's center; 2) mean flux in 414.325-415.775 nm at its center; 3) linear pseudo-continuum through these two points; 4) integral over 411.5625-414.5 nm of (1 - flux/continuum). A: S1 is -0.214 nm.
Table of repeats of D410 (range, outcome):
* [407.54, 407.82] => 27.2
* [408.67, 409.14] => 27.3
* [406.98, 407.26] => 29.8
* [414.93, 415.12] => 26.7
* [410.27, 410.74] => 27.7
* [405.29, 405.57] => 29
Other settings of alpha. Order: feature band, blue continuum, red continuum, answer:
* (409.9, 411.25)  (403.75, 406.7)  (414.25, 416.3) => 0.01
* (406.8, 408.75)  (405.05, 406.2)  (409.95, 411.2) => -0.04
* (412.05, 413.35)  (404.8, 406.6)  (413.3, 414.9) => -0.06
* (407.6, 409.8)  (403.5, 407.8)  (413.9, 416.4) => 0.01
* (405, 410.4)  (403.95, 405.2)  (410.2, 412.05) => -0.08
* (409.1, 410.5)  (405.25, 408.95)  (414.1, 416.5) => 0.02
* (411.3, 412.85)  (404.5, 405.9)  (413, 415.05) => 0.00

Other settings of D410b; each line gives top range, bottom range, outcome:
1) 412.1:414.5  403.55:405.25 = 1.08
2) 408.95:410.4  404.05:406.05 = 1.02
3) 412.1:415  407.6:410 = 1.05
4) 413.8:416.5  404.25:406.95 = 1.00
